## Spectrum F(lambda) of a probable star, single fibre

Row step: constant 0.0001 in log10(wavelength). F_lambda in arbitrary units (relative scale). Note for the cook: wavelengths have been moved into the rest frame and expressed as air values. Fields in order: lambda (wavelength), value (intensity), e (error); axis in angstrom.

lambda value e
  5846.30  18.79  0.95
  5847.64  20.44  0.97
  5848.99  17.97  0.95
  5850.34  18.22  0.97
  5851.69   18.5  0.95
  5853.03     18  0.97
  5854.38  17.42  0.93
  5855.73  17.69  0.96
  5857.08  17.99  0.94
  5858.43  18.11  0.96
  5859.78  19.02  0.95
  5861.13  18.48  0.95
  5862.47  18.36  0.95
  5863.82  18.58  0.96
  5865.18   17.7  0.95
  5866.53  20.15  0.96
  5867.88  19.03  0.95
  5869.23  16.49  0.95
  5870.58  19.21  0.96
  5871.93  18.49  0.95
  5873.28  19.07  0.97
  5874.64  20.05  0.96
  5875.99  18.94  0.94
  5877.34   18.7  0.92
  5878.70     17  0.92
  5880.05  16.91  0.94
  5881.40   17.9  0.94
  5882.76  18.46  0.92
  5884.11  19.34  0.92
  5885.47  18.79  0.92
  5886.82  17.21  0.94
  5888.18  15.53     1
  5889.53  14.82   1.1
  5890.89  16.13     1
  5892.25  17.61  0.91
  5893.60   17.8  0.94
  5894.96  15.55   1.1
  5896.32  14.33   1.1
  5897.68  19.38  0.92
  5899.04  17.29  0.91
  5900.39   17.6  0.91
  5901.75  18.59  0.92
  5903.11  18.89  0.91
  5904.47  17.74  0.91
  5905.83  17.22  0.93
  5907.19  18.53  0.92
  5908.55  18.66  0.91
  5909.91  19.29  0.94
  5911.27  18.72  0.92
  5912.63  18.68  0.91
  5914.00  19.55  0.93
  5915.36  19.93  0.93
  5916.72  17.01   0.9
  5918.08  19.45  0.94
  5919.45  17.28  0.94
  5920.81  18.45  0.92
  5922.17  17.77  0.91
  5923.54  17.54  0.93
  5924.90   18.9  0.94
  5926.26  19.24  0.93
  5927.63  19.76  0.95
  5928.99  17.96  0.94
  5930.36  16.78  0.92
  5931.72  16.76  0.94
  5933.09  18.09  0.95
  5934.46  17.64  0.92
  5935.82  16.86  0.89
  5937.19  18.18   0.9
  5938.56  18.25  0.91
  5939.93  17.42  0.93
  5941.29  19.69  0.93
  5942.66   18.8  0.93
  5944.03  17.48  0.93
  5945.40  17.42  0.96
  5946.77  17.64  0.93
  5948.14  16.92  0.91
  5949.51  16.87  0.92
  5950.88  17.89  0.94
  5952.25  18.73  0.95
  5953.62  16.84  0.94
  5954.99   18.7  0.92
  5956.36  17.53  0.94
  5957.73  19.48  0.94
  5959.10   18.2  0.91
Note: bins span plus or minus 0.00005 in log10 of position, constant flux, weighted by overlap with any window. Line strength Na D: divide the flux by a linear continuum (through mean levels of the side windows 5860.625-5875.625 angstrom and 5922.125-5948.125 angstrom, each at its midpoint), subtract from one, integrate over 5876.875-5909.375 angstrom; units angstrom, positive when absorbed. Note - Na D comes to 1.6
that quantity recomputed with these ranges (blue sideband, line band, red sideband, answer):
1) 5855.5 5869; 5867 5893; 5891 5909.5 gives 0.3 angstrom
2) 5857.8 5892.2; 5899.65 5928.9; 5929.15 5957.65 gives -1.0 angstrom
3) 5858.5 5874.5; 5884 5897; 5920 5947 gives 1.3 angstrom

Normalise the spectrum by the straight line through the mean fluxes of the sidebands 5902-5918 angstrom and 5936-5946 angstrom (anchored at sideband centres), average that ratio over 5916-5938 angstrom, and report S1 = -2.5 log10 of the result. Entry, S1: 0.021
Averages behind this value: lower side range 18.6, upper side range 18.1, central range 18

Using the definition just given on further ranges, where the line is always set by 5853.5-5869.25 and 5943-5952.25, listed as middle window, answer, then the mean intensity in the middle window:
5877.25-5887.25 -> 0.006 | 18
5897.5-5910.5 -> -0.021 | 18.3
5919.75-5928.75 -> -0.048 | 18.5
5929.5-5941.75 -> -0.005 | 17.7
